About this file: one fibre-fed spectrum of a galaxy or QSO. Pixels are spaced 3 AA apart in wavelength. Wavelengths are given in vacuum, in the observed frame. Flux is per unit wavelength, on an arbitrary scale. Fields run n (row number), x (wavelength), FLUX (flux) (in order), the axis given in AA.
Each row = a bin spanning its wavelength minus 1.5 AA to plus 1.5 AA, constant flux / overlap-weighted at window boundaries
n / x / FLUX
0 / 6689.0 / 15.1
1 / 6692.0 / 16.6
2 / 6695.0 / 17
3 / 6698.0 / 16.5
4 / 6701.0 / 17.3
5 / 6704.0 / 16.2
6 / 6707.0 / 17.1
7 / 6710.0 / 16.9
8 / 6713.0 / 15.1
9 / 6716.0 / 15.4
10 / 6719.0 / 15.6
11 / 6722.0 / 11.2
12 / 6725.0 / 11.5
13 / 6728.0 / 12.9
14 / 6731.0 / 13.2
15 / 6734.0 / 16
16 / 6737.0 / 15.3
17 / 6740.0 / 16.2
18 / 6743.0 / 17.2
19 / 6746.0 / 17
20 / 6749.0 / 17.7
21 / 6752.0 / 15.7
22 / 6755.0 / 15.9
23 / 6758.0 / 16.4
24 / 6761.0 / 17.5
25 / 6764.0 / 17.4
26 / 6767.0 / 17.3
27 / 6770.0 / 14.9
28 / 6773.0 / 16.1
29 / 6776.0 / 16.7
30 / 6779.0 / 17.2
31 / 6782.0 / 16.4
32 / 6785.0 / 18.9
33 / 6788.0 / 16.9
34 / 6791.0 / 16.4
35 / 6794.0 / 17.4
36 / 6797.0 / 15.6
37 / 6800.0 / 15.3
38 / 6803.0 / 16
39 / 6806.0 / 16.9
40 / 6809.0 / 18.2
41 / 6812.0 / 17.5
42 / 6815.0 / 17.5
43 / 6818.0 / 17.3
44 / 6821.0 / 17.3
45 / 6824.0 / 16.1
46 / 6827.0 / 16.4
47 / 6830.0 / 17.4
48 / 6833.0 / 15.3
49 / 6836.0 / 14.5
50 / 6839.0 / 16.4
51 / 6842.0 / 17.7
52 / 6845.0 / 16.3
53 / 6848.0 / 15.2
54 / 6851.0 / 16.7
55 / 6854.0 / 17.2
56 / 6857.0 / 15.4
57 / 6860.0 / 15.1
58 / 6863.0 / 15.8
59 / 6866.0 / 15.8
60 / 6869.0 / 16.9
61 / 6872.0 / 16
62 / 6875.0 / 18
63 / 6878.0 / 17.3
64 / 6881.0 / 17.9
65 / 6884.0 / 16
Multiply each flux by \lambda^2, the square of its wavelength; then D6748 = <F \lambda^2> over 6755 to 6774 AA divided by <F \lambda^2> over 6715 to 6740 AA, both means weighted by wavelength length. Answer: 1.2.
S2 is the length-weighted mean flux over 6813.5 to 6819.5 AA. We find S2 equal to 17.4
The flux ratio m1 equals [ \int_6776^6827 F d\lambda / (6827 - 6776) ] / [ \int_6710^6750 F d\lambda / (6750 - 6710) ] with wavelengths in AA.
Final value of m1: 1.13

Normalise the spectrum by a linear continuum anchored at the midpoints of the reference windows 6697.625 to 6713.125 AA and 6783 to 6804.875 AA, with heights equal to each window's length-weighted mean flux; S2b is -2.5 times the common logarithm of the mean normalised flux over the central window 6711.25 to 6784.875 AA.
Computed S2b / 0.062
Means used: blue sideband 16.6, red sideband 16.6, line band 15.7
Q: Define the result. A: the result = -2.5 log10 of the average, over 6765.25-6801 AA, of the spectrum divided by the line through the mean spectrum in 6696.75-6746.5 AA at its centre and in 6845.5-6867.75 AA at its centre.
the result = -0.070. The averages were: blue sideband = 15.3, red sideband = 15.9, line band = 16.6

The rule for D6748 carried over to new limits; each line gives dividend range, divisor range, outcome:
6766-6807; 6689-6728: 1.10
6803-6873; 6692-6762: 1.08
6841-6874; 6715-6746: 1.15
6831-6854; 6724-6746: 1.12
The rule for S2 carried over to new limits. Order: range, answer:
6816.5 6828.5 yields 16.8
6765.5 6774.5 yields 16.1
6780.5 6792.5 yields 17.1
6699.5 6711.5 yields 16.9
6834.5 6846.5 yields 16.2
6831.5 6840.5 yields 15.4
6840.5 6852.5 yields 16.5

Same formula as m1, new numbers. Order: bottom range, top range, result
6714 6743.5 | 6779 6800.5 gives 1.17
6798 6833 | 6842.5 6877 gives 0.97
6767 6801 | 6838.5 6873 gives 0.98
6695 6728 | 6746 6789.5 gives 1.10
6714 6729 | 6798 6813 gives 1.25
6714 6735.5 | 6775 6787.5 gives 1.26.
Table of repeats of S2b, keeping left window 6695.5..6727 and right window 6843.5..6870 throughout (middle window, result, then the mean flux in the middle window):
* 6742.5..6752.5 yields -0.10 mag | 17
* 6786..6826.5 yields -0.07 mag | 16.8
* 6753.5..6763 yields -0.07 mag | 16.6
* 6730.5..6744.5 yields -0.02 mag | 15.8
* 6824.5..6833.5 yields -0.04 mag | 16.5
